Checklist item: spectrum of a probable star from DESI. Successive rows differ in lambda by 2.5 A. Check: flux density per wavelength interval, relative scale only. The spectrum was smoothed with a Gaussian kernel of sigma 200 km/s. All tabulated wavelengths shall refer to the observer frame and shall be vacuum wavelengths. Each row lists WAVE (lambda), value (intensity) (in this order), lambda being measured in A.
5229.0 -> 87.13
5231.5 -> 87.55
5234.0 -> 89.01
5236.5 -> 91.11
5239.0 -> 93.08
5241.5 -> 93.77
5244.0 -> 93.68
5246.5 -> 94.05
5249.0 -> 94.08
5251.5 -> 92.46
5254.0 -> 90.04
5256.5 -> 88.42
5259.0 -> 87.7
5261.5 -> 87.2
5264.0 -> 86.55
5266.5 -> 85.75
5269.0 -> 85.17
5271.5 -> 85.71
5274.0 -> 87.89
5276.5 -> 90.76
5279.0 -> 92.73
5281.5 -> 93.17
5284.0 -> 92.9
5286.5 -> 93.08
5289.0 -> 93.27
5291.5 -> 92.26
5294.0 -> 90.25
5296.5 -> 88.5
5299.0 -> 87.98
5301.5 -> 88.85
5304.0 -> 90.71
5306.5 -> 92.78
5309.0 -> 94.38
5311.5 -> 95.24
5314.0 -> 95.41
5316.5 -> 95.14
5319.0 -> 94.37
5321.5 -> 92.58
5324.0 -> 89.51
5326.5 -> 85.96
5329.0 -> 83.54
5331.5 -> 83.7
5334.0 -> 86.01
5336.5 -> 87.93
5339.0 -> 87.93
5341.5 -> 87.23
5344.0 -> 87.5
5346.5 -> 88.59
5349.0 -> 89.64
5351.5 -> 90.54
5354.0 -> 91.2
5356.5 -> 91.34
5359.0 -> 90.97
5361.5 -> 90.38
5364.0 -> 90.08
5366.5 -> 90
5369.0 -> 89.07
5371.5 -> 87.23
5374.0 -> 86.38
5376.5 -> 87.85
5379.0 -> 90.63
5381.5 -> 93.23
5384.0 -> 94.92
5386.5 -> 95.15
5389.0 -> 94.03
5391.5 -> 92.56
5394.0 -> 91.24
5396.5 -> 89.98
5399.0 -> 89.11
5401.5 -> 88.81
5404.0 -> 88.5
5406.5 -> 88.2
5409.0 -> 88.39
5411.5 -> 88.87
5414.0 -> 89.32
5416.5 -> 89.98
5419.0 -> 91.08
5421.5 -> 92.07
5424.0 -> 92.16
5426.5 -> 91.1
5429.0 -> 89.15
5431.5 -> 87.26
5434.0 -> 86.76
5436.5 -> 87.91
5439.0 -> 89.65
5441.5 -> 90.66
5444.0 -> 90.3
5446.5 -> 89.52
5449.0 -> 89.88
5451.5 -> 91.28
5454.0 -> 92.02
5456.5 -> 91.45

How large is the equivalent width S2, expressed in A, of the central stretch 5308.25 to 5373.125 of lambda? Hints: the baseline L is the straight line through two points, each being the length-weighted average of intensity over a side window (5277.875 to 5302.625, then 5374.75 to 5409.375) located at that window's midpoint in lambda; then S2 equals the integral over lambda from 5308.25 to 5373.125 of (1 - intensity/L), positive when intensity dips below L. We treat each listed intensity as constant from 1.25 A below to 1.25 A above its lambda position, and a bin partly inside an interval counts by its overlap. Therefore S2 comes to 0.9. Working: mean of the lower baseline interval 91.3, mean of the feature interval 89.8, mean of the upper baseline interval 90.9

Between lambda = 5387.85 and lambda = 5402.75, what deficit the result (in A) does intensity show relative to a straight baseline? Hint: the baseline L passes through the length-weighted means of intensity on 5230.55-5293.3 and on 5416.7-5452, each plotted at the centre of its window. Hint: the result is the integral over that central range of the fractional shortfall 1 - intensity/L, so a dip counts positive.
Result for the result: -0.2 A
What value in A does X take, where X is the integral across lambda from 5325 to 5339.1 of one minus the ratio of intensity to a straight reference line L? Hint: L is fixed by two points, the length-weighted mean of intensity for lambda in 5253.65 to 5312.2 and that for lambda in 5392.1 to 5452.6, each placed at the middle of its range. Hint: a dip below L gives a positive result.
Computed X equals 0.6 A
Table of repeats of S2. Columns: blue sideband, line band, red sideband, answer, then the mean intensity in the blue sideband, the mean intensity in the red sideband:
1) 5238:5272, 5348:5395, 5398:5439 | -0.73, 89.9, 89.3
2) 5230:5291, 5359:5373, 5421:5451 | 0.08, 90.4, 89.7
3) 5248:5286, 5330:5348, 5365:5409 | 0.60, 89.4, 90.3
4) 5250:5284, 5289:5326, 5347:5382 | -1.09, 88.9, 89.8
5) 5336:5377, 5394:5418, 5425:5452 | 0.03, 89.1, 89.4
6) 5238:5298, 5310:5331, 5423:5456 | -0.22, 90.5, 89.8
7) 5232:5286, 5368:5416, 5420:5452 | -0.15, 90.3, 89.8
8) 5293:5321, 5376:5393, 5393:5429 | -0.44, 92.2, 89.9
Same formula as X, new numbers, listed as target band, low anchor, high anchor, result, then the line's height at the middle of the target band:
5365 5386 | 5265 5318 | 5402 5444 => -0.02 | 90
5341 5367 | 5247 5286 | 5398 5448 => -0.10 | 89.5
